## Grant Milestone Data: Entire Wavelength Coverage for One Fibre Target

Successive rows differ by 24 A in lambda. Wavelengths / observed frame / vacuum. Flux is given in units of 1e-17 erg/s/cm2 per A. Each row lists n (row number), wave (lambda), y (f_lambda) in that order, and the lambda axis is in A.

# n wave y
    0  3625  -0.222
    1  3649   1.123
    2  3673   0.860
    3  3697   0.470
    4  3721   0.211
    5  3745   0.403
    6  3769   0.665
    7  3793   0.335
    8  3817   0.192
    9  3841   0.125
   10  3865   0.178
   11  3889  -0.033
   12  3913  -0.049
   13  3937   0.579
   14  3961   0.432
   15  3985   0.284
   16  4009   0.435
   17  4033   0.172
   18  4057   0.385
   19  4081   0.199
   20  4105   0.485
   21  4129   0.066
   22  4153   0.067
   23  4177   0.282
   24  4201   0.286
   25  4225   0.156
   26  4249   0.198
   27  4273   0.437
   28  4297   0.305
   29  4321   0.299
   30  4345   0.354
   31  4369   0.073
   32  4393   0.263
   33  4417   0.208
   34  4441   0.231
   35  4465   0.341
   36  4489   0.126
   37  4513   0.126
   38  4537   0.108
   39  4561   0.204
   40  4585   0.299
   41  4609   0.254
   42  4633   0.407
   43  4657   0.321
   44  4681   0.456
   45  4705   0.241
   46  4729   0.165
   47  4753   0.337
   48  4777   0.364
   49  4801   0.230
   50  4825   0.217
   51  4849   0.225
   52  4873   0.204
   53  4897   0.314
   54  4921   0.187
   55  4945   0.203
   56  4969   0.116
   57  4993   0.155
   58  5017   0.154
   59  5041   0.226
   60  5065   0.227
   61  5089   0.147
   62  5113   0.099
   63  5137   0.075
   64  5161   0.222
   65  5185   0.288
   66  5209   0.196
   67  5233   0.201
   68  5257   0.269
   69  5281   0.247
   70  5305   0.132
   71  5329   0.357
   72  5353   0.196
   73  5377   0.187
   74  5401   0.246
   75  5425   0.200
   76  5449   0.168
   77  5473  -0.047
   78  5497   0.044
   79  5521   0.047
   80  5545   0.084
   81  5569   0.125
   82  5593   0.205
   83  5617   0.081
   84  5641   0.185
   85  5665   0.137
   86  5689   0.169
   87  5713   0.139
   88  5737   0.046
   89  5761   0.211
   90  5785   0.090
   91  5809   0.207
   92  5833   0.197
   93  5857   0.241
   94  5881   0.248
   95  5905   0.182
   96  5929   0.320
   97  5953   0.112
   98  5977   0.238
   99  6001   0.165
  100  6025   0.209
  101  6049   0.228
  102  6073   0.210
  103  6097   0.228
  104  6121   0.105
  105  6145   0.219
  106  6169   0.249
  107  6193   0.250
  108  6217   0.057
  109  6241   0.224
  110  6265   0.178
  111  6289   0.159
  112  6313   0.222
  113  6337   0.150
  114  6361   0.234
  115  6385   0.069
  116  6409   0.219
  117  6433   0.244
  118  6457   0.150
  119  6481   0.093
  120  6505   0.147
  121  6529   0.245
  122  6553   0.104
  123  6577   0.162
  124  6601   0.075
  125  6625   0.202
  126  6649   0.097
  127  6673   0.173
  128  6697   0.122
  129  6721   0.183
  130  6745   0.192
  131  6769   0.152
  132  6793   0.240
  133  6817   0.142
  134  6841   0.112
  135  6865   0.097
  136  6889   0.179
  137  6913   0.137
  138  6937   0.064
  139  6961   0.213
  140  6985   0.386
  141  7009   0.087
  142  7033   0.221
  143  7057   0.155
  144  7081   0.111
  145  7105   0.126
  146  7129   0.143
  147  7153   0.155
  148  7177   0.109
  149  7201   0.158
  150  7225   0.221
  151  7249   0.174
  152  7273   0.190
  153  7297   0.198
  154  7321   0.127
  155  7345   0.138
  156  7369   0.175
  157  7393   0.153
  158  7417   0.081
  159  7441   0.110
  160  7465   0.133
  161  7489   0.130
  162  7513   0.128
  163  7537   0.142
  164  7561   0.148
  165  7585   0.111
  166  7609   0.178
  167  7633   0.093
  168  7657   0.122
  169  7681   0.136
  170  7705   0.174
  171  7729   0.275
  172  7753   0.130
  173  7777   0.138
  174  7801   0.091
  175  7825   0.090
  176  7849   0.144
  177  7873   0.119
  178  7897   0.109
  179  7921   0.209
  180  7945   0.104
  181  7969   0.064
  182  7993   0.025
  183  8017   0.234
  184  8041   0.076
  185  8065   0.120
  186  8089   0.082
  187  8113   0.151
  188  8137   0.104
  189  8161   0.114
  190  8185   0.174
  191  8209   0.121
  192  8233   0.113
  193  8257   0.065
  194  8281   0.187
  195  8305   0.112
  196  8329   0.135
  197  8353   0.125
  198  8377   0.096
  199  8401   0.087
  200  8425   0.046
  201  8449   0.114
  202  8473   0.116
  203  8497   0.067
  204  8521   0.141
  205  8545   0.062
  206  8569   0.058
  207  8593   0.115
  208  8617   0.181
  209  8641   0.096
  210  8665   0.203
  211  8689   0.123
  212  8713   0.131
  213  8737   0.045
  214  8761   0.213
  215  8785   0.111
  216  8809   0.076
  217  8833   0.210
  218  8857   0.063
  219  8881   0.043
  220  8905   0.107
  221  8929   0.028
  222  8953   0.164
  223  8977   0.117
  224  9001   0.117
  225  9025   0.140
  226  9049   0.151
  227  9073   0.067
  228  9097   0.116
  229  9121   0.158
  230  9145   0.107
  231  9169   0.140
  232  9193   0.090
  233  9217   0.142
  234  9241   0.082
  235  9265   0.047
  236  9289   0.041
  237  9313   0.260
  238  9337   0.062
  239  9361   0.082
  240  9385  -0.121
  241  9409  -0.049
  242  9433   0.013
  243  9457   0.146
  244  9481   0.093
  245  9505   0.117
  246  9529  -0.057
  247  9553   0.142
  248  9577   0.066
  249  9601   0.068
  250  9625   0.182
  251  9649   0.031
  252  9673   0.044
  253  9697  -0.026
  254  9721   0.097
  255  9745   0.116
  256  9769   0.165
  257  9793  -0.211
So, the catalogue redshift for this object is 0.063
